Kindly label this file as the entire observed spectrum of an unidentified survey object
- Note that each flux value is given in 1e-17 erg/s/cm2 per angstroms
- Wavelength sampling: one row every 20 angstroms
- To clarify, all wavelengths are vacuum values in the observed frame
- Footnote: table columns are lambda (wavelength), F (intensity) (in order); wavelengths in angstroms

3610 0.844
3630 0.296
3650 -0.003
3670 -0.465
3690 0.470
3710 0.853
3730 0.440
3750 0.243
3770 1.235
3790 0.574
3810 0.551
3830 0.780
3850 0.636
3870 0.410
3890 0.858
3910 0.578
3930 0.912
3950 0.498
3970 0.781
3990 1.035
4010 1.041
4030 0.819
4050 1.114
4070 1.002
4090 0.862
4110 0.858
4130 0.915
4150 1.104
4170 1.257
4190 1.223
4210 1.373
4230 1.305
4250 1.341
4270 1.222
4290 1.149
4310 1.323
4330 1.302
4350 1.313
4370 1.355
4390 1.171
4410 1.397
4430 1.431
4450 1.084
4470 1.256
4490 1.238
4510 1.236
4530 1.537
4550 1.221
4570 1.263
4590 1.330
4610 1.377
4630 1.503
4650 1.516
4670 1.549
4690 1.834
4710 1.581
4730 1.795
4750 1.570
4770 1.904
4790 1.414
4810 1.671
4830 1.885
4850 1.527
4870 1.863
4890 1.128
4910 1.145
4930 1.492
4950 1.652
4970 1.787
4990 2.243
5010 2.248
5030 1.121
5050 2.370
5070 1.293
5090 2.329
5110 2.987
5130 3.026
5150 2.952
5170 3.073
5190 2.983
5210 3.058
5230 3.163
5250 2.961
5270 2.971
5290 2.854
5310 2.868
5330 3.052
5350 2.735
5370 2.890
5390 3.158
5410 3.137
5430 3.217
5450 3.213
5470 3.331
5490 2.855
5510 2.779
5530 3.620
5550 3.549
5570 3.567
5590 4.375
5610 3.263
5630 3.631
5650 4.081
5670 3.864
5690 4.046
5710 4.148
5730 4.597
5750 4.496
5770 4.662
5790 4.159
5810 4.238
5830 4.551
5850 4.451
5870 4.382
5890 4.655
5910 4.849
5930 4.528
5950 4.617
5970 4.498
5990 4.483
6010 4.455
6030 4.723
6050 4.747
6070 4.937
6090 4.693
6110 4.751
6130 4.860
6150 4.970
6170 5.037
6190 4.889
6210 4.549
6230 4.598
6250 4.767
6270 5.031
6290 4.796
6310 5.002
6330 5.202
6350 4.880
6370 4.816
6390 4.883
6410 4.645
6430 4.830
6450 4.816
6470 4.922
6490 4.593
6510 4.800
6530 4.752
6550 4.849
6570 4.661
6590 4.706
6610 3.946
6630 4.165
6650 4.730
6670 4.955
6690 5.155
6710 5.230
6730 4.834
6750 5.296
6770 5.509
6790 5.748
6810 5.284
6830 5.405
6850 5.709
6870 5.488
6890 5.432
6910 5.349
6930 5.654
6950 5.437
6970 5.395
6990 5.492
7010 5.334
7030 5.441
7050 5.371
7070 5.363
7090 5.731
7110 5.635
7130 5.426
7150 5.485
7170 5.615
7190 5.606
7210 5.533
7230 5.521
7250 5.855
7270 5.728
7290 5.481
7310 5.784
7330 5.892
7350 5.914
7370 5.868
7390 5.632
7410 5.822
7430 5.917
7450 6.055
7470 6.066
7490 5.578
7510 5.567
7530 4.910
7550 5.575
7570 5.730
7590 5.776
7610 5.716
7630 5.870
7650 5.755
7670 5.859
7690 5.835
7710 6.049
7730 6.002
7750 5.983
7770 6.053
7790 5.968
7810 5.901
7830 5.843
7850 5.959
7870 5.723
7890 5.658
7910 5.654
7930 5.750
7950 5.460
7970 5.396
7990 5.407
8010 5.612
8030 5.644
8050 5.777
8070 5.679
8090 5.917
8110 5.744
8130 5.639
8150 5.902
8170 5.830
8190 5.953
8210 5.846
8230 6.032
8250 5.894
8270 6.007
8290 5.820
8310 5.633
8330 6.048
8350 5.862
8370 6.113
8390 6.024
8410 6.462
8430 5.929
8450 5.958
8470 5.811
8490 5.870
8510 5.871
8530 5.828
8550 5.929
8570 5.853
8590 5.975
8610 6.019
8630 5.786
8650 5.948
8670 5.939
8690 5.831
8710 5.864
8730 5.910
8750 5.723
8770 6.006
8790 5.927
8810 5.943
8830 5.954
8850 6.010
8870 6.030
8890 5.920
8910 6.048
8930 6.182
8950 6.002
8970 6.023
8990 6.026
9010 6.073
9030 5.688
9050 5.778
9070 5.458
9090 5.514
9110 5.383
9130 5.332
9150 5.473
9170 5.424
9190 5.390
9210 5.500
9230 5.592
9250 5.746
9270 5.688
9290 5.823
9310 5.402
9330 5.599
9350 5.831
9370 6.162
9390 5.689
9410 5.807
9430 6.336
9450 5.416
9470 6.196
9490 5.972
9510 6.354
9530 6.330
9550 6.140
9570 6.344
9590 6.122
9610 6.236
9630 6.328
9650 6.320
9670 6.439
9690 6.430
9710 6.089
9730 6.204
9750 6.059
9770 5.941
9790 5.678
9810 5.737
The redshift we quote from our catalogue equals 0.28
